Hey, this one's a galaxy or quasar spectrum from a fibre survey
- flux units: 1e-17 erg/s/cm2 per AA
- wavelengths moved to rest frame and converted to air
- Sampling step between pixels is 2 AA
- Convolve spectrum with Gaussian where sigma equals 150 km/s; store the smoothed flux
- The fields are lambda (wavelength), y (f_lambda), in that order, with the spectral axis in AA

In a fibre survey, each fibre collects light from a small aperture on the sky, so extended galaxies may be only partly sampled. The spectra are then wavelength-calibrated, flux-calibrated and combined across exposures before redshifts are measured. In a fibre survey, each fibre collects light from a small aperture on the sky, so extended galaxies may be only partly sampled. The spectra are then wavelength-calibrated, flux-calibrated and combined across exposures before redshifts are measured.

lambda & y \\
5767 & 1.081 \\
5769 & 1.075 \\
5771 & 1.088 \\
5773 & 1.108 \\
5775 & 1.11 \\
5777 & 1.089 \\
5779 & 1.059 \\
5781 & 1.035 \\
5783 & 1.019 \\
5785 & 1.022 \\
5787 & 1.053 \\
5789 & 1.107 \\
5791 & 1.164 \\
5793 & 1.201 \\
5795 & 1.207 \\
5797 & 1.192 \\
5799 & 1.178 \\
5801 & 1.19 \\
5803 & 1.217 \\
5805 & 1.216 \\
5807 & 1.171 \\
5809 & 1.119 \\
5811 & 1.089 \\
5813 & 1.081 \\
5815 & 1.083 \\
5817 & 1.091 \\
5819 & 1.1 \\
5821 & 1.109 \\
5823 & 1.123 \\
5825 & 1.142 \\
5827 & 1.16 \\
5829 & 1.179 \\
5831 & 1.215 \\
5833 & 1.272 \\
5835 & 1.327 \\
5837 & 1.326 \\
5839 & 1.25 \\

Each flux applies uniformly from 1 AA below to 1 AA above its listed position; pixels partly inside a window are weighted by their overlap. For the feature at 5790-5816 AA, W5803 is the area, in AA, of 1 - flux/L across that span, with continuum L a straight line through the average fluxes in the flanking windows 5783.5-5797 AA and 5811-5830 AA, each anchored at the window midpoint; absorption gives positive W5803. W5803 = -0.9 AA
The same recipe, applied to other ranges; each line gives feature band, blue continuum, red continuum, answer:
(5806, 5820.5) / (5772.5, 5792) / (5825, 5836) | 0.8 AA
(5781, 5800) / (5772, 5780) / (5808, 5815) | -0.5 AA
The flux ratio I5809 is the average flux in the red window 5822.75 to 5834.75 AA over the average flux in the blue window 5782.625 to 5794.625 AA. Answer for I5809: 1.08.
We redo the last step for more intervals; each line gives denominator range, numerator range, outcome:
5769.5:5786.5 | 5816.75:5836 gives 1.10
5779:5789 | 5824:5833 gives 1.14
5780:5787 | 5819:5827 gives 1.09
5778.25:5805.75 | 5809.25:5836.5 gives 1.02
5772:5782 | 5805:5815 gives 1.04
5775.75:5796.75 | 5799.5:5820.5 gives 1.03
